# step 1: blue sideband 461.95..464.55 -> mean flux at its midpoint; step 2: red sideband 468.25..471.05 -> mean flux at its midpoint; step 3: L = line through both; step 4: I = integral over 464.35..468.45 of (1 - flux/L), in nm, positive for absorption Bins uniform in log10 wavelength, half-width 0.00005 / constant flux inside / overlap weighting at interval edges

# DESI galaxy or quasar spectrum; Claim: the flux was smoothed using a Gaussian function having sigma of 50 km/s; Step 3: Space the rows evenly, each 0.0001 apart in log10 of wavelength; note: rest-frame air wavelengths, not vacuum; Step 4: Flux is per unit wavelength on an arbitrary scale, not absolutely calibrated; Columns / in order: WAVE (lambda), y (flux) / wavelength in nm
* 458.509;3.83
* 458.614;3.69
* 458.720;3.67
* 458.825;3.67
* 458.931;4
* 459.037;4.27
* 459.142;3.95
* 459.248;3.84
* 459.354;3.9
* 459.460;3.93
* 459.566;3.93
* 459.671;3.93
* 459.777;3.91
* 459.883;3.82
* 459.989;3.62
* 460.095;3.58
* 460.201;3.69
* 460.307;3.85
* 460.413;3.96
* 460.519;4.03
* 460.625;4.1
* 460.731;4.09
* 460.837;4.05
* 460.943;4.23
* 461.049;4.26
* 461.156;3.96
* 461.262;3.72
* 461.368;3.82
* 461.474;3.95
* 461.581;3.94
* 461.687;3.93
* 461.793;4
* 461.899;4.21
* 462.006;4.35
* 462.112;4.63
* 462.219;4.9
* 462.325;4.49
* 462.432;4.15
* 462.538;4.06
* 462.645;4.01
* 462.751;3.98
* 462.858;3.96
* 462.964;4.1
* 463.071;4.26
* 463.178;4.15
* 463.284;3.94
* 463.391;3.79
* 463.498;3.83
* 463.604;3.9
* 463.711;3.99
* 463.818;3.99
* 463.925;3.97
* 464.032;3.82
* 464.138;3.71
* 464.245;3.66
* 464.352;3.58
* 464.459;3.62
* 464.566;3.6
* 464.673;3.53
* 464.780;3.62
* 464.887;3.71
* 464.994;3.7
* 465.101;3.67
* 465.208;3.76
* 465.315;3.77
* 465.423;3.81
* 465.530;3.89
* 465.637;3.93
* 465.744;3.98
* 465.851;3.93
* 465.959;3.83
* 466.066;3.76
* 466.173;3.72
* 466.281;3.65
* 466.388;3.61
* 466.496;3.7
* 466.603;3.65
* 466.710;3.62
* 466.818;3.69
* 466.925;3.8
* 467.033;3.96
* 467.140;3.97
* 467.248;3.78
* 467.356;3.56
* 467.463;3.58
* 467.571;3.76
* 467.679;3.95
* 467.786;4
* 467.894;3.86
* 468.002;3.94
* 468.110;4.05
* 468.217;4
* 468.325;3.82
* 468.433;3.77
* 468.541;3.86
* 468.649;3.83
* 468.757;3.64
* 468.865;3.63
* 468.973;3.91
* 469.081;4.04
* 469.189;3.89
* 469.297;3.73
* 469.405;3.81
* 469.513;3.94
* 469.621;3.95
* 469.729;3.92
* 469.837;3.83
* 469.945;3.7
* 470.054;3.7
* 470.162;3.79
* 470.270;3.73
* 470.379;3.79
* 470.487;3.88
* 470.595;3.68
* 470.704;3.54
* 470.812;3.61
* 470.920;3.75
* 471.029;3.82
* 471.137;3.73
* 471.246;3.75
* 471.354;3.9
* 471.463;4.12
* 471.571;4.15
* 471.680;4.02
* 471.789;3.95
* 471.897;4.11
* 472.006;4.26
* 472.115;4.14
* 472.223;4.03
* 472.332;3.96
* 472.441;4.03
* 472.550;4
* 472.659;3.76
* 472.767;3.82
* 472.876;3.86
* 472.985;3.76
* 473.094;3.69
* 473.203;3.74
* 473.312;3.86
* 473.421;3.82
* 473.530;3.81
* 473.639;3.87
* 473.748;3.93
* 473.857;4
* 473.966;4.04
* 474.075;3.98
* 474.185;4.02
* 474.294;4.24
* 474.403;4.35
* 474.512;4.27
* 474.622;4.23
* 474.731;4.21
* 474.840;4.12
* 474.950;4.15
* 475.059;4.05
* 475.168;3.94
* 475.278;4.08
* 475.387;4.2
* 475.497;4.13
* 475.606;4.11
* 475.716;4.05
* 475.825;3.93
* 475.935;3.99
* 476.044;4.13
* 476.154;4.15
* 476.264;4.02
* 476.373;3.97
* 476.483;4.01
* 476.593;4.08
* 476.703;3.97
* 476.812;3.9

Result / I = 0.14 nm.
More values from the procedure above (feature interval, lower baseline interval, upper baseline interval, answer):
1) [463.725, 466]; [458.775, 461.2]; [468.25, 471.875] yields 0.07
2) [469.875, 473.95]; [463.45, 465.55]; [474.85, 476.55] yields 0.09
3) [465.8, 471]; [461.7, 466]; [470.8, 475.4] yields 0.22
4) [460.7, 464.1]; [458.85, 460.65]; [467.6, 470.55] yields -0.17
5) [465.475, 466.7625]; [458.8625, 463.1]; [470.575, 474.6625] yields 0.07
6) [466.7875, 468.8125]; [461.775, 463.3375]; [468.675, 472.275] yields 0.08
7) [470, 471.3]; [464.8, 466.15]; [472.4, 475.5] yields 0.06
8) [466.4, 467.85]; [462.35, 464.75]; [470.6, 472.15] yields 0.05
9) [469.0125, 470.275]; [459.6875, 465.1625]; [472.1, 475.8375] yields 0.05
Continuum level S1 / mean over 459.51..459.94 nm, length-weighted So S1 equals 3.9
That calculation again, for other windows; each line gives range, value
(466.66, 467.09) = 3.77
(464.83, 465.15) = 3.69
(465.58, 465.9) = 3.95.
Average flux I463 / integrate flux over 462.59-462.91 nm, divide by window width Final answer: 3.98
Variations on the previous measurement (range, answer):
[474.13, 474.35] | 4.13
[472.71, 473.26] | 3.78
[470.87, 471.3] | 3.76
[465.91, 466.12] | 3.81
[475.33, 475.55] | 4.16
